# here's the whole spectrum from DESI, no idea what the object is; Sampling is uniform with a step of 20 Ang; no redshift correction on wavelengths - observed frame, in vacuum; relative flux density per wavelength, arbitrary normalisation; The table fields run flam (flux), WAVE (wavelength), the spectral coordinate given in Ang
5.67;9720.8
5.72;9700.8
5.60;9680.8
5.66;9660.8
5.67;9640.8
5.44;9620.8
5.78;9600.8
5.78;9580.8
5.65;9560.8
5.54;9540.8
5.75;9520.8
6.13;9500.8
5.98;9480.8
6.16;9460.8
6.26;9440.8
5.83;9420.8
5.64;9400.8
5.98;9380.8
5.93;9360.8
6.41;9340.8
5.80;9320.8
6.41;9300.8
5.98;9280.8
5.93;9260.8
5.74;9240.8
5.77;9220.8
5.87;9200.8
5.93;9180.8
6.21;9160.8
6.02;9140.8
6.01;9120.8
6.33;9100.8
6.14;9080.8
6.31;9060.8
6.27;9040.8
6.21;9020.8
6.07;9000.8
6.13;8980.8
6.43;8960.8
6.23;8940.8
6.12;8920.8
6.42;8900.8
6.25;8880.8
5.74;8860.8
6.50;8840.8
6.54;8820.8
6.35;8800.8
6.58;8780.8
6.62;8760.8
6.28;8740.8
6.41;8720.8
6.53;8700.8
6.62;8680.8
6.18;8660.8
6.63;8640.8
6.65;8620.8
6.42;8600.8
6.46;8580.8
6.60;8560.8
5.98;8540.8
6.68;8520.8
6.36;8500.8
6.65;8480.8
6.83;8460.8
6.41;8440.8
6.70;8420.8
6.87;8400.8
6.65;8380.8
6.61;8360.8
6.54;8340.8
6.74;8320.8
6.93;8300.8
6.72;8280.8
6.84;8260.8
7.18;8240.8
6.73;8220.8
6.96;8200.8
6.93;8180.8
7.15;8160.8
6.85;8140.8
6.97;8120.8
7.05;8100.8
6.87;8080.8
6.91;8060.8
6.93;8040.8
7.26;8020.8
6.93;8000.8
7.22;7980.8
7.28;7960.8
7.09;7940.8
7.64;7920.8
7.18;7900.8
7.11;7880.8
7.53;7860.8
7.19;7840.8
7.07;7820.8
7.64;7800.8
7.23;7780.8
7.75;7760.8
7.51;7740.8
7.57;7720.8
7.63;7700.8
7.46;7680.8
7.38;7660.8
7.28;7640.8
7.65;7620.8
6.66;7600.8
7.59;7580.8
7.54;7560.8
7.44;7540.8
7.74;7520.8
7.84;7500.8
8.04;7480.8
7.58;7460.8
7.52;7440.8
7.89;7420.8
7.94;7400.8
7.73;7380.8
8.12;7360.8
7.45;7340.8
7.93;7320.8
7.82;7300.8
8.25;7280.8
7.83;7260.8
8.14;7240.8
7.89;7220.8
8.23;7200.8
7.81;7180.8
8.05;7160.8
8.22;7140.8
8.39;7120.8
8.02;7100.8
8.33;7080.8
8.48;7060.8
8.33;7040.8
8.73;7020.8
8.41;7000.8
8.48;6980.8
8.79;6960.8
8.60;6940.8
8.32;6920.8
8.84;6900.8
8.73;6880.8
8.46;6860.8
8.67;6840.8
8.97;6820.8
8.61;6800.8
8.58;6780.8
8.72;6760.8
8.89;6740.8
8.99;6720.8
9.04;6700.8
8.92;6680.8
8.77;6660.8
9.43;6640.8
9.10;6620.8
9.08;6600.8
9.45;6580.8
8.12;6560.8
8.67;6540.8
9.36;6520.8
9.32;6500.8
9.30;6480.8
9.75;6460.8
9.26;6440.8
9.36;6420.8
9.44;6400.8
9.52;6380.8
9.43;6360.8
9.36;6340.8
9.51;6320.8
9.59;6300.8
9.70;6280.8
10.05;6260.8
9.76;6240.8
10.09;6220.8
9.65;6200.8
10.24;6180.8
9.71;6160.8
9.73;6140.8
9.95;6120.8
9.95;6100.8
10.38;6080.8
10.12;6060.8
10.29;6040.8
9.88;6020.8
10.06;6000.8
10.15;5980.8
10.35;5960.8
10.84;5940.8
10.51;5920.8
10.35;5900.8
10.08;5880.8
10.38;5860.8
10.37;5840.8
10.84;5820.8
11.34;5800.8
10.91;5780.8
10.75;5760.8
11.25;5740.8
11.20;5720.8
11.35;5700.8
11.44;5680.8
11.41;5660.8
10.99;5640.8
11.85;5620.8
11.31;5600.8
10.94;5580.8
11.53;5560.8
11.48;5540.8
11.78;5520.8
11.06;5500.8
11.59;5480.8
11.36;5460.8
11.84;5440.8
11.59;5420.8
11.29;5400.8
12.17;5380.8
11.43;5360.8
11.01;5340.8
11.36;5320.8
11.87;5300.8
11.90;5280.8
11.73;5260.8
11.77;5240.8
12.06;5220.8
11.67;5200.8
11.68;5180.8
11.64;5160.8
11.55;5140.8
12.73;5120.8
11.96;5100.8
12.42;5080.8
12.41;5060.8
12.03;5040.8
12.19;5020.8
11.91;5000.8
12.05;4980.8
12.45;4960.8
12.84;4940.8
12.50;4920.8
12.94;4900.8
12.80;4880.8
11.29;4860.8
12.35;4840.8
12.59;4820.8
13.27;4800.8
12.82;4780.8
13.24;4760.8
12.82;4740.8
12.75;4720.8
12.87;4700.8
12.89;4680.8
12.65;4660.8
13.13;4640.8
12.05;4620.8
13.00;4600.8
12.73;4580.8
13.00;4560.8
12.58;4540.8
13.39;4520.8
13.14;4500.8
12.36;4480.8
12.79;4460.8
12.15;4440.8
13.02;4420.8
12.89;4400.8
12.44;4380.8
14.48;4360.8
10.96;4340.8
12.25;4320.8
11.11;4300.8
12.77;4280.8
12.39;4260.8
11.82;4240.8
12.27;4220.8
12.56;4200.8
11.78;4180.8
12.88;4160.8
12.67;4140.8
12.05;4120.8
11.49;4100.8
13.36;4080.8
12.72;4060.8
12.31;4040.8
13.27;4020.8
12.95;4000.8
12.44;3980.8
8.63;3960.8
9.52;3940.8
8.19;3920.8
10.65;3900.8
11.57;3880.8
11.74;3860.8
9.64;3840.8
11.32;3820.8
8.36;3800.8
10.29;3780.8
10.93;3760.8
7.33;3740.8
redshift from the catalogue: -0.001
